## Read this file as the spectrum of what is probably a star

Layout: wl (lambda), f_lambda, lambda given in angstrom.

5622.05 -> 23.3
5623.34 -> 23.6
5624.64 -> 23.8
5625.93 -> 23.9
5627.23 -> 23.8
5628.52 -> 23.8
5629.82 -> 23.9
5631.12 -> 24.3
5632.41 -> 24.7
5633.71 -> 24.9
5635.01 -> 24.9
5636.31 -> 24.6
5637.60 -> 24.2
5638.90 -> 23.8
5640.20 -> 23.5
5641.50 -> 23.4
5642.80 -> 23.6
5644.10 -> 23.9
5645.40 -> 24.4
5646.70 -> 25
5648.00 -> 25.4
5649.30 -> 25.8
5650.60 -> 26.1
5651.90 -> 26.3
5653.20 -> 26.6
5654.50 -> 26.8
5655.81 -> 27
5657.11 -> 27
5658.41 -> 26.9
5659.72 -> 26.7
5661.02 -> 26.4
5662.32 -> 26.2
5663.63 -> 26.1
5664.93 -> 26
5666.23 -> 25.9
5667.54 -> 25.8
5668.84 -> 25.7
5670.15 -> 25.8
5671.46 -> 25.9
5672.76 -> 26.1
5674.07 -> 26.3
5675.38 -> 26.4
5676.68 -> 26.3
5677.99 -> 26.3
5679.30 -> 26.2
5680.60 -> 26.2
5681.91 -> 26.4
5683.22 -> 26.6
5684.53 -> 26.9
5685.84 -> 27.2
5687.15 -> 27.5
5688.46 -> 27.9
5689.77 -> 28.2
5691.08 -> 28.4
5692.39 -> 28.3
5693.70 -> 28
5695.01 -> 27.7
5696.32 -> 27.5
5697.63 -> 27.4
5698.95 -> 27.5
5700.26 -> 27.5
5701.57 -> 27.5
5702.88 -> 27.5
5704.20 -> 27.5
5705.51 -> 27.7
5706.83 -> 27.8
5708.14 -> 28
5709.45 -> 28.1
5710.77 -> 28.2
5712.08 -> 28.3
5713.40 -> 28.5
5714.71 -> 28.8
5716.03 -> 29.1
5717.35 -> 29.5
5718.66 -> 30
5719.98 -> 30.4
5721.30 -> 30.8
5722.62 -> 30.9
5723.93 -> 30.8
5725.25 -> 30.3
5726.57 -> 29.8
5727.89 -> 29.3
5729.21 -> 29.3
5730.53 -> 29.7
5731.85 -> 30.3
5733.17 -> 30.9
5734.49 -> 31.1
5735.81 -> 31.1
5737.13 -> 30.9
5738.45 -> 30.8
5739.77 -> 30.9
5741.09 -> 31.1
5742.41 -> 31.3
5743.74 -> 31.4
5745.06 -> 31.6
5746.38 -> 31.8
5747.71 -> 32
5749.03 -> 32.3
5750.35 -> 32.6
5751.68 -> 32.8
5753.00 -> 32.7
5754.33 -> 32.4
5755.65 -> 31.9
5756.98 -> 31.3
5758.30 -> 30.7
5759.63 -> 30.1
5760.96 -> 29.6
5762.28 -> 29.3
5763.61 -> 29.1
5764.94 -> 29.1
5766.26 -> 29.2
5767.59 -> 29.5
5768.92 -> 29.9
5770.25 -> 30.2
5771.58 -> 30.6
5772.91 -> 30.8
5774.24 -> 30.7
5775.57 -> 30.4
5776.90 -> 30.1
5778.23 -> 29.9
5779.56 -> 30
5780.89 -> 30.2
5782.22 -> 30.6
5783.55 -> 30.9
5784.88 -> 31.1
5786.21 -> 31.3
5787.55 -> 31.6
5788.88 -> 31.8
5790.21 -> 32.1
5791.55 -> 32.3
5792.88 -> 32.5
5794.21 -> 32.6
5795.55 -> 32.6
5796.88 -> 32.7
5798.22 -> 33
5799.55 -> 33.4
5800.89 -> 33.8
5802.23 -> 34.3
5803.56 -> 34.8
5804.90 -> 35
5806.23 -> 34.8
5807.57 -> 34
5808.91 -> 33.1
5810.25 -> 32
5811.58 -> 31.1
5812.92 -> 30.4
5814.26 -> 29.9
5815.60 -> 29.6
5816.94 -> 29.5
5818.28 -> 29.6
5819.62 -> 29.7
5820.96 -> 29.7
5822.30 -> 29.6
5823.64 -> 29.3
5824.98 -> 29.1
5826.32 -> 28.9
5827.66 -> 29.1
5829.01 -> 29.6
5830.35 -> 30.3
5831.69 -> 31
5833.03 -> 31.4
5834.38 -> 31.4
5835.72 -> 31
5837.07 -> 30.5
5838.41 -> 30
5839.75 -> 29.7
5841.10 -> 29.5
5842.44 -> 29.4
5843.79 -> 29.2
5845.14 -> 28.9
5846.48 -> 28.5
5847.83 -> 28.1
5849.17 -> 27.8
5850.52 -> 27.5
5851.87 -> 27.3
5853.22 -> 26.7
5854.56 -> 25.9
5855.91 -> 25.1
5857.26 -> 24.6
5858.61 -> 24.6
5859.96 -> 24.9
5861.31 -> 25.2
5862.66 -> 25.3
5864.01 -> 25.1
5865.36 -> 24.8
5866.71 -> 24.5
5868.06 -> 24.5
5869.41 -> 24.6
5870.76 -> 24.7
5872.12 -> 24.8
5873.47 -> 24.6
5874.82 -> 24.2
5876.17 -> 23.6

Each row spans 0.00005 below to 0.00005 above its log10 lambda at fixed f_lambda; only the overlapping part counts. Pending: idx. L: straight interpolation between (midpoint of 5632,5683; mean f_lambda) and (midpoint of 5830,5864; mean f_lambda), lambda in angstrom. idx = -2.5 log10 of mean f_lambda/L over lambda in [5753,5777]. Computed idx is -0.13 mag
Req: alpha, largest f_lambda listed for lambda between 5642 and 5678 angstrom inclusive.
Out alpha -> 27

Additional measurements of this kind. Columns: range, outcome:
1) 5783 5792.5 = 32.3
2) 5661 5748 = 32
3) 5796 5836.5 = 35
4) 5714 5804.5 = 34.8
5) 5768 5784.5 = 30.9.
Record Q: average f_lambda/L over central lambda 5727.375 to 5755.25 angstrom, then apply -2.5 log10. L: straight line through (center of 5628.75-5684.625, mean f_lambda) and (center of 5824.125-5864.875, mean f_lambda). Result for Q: -0.170 mag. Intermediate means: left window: 25.6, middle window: 31.3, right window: 28.2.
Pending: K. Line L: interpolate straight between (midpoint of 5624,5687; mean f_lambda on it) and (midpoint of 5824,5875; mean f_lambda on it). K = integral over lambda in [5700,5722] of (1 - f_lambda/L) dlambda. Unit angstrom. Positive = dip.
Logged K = -2.10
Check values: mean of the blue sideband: 25.5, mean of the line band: 28.6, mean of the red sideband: 27.5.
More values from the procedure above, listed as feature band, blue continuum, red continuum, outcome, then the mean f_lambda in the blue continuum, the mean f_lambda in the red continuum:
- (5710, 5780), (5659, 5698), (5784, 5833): -3.06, 26.7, 31.5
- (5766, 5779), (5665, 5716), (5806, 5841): -0.41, 27.2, 30.5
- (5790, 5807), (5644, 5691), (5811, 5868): -3.38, 26.3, 28.4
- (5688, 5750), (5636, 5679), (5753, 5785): -2.64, 25.7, 30.4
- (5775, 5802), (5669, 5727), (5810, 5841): -2.07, 27.9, 30.1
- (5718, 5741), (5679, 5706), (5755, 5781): -1.36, 27.4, 30.1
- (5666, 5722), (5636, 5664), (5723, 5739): 1.16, 25.4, 30.4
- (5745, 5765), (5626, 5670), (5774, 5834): -1.26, 25.2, 31.3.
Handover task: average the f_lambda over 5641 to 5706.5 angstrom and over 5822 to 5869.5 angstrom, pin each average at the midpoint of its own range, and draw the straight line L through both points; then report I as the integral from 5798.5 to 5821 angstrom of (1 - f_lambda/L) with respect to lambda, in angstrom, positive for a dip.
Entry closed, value -3.7 angstrom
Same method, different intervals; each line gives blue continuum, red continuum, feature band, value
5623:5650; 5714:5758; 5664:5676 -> 0.2 angstrom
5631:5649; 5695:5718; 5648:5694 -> -1.0 angstrom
